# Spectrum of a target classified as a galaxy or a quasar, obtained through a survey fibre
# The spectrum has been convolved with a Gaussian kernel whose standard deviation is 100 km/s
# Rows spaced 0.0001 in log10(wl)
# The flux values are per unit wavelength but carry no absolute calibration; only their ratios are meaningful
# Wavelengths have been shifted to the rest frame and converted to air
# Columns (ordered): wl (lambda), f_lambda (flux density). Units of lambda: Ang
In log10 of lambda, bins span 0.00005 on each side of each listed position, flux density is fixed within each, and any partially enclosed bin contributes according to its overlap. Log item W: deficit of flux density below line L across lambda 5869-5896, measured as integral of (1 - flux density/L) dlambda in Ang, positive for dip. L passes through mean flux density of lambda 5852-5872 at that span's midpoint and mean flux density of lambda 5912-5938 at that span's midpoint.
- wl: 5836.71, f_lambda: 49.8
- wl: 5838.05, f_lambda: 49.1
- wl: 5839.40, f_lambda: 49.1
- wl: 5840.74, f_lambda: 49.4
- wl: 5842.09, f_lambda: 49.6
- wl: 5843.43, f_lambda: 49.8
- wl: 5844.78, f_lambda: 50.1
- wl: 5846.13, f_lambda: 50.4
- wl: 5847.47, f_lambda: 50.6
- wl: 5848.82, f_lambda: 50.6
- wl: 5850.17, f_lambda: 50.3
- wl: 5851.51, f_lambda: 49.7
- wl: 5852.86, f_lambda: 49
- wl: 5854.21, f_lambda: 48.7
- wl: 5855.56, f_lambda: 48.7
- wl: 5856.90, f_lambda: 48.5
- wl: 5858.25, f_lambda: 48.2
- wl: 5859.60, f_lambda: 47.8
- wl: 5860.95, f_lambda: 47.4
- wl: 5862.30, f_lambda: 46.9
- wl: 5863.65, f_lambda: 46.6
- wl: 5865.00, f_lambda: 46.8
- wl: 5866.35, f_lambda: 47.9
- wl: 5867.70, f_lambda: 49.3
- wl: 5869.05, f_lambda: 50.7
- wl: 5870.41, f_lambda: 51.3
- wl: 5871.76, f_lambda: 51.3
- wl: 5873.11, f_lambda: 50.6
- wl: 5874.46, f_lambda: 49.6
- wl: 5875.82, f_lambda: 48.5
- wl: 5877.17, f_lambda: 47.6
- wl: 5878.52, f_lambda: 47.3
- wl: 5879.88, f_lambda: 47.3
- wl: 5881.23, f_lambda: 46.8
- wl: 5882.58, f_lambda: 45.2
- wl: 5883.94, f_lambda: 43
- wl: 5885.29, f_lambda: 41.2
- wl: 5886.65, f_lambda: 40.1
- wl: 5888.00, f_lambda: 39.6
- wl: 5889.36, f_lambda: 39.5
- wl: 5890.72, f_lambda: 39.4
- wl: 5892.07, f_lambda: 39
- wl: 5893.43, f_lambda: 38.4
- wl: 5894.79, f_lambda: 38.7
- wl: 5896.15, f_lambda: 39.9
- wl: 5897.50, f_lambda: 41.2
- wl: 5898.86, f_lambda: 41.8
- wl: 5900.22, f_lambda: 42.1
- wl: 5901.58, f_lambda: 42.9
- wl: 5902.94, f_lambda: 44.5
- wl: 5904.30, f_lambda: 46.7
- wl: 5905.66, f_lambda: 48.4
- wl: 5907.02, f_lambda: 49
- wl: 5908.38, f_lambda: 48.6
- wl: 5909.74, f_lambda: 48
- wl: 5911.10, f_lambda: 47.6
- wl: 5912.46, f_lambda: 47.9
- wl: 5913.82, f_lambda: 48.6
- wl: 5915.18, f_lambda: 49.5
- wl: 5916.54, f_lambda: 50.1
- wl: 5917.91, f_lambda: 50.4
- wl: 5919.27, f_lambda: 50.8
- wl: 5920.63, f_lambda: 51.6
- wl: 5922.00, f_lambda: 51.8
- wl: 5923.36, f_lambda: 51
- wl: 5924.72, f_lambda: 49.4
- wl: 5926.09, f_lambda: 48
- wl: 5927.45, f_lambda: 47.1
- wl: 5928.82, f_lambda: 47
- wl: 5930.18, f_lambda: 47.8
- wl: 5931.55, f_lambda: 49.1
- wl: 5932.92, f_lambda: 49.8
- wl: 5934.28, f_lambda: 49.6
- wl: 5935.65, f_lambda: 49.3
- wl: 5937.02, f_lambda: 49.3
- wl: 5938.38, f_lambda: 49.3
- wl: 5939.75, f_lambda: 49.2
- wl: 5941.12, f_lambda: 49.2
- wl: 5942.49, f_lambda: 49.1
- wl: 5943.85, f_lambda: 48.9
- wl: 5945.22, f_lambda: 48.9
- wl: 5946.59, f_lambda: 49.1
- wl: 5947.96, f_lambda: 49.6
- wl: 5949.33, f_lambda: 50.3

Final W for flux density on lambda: 2.4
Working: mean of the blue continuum 48.5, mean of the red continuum 49.4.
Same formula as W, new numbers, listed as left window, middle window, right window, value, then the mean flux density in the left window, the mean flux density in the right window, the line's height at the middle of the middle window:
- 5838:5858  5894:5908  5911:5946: 1.6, 49.6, 49.3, 49.4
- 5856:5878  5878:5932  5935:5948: 3.6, 48.7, 49.2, 48.9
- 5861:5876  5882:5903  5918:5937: 3.5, 49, 49.4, 49.2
